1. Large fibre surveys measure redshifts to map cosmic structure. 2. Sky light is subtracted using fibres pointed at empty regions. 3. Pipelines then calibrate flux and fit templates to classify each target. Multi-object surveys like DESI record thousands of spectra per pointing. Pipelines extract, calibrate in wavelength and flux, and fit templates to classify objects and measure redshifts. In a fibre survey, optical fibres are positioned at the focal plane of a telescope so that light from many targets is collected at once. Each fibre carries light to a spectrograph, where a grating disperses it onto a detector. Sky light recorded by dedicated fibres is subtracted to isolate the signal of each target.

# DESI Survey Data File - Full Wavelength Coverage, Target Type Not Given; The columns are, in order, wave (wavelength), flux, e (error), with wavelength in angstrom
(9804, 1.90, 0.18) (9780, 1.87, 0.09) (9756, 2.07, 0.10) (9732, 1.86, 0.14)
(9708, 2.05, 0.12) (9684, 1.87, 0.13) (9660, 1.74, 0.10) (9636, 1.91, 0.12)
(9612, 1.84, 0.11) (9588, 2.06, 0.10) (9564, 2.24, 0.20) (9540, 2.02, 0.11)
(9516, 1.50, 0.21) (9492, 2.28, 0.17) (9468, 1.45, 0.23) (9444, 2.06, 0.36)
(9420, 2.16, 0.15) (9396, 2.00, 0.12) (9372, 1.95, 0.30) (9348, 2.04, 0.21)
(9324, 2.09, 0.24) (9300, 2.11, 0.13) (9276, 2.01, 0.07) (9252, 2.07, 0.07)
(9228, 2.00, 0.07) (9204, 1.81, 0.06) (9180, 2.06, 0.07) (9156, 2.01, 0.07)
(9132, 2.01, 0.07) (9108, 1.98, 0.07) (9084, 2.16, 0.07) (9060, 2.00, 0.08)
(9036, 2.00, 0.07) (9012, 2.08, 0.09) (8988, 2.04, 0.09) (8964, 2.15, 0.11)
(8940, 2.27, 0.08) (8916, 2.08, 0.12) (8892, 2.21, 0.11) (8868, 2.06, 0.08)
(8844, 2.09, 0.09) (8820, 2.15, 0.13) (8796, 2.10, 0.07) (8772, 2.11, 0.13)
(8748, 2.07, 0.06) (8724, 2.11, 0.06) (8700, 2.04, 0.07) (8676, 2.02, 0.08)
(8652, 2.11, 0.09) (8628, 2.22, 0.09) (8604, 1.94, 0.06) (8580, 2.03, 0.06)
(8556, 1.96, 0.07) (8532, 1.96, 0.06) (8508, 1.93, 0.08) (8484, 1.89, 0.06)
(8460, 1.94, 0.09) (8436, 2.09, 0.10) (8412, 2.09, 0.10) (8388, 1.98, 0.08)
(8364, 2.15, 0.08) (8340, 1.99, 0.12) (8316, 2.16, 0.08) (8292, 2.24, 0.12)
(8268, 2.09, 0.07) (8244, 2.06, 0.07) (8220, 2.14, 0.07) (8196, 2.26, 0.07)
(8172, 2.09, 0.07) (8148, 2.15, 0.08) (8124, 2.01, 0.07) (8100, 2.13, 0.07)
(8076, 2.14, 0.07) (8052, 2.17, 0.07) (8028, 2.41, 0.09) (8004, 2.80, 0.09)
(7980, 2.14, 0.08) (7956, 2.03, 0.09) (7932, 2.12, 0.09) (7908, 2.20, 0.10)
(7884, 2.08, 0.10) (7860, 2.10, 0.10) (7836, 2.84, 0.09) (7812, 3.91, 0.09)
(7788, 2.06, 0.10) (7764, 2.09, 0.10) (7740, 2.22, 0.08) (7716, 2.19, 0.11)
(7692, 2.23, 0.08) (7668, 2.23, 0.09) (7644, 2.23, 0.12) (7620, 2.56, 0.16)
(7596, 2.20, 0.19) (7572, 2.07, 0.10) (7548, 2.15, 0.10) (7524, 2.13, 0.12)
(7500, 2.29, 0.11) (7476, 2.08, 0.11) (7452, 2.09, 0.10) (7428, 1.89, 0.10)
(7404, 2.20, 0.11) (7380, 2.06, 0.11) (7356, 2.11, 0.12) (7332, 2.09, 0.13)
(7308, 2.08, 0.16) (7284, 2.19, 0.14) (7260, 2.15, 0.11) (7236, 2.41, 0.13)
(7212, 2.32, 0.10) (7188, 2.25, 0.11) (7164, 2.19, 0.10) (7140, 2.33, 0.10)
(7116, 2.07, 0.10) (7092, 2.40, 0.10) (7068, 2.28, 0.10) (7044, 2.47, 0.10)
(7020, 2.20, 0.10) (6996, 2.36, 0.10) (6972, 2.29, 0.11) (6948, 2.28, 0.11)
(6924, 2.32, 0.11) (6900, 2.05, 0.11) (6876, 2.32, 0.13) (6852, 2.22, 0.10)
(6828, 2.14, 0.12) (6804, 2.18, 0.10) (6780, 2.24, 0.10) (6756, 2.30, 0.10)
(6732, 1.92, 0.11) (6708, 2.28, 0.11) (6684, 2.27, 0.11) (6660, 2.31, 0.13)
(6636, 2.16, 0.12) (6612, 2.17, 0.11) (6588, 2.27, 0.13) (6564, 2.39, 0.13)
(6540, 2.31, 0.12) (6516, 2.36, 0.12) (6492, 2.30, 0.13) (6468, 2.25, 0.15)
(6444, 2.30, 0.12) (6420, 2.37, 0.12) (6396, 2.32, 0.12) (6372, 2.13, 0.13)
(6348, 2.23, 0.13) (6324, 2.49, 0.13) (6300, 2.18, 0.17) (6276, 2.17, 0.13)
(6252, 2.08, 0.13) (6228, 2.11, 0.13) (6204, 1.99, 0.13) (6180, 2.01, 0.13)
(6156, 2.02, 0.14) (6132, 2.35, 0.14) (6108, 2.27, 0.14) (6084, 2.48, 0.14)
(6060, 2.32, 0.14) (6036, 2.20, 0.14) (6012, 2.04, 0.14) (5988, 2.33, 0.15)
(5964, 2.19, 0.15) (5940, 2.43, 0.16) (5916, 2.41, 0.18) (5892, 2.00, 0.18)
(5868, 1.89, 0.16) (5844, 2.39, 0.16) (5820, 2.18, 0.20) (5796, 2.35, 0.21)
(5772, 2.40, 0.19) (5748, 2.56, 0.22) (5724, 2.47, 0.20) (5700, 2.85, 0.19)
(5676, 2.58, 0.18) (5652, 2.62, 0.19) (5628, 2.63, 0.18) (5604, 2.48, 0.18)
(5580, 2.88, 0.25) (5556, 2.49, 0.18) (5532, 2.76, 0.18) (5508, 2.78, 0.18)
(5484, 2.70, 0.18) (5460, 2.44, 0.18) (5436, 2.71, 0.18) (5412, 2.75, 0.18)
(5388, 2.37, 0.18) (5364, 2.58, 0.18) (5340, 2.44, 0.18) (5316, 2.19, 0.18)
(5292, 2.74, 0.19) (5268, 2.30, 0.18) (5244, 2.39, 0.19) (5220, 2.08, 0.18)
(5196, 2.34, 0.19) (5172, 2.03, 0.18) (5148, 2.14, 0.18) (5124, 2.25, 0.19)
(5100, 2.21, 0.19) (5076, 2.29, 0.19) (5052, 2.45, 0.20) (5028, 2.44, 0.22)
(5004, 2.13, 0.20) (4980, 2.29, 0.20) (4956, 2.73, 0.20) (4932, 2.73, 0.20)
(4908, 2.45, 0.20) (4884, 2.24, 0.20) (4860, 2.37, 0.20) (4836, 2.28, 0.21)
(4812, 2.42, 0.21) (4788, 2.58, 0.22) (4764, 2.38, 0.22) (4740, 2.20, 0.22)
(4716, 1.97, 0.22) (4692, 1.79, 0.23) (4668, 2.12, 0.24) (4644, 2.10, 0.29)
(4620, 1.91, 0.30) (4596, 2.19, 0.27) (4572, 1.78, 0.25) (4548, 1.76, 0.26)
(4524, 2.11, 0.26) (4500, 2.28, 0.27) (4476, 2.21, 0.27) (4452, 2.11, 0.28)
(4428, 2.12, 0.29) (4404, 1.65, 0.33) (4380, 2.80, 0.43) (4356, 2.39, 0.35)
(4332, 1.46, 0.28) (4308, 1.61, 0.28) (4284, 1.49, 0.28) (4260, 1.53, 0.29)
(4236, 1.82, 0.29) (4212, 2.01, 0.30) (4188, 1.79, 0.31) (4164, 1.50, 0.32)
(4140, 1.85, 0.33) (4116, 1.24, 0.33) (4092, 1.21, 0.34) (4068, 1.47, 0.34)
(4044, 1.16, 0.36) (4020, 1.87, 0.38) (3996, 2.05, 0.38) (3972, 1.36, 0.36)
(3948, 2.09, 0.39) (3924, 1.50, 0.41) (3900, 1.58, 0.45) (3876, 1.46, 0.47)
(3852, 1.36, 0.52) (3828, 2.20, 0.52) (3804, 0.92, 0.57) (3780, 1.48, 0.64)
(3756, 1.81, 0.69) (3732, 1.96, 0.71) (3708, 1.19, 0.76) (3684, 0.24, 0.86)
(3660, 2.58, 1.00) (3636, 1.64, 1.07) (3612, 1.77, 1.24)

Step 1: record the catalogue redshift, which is 0.19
